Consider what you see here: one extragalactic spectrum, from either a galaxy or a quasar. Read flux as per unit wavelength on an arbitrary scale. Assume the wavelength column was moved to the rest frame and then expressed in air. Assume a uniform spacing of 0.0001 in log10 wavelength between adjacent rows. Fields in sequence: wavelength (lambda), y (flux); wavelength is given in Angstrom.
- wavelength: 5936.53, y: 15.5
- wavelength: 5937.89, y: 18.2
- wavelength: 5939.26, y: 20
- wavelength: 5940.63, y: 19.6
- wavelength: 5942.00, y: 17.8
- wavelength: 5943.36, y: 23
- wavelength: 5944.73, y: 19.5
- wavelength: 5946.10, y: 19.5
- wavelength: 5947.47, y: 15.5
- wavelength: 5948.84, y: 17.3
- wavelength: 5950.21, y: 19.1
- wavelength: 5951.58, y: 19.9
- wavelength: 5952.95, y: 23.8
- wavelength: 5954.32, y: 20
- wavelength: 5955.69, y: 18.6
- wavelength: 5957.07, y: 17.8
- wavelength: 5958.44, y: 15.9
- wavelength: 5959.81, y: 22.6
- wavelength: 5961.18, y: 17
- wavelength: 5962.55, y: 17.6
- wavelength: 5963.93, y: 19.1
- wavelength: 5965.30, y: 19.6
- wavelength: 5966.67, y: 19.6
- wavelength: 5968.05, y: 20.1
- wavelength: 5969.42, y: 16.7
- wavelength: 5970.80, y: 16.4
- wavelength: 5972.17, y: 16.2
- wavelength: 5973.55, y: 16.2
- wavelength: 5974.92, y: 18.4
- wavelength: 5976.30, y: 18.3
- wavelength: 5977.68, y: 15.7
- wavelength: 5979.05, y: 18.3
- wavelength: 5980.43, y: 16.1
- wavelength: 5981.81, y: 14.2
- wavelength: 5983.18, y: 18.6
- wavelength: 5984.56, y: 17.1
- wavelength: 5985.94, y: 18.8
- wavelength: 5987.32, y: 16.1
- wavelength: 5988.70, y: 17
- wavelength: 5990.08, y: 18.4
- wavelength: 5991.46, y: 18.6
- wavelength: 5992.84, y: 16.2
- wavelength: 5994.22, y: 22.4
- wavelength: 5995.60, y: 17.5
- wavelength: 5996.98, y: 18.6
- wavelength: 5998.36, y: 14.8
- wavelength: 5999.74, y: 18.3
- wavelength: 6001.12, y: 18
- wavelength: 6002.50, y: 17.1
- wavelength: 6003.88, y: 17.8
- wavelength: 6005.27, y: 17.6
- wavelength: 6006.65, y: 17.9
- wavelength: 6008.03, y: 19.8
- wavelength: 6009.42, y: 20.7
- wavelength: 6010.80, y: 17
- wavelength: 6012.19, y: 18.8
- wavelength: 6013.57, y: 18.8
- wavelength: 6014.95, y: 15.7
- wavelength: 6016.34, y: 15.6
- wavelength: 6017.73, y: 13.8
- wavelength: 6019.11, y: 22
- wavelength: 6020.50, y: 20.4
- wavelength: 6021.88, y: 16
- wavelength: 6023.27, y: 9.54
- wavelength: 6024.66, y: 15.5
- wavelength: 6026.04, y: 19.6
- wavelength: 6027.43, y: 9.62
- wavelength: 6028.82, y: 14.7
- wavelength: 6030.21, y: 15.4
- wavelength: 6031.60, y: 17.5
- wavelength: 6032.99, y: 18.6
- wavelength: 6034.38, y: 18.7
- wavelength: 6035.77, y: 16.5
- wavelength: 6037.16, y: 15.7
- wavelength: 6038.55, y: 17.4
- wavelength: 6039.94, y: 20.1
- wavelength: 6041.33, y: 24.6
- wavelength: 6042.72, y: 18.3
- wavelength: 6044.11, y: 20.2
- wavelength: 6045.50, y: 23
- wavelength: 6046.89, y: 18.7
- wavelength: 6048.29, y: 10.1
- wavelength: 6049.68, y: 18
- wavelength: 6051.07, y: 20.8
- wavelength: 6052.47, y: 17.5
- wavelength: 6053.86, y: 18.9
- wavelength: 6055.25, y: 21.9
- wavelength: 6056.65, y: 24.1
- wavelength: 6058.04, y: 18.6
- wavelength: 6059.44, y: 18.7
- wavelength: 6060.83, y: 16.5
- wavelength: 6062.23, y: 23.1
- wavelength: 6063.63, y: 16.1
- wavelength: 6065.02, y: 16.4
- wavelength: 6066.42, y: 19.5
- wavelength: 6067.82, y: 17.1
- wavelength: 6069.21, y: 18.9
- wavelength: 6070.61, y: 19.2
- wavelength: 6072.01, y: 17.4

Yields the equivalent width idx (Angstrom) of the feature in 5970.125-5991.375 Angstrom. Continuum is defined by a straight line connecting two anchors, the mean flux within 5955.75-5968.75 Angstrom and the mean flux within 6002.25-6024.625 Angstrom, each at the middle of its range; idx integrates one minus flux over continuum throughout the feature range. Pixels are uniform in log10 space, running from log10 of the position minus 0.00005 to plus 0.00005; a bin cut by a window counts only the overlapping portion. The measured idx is 1.4 Angstrom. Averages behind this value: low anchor 18.8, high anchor 17.4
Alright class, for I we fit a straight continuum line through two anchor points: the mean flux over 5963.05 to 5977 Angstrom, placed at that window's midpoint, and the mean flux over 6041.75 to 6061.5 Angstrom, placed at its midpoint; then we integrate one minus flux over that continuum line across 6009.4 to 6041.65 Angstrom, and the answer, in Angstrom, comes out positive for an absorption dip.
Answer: 2.9 Angstrom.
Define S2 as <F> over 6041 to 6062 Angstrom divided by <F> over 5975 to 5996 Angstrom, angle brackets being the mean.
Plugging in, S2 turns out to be 1.1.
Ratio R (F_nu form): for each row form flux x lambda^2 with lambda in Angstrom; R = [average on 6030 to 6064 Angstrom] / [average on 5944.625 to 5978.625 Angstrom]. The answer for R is 1.05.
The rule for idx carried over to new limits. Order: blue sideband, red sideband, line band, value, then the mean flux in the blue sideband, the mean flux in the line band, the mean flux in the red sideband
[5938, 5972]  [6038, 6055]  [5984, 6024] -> 3.0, 18.9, 17.6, 19.1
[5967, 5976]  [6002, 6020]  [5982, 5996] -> -0.2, 17.5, 17.9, 17.9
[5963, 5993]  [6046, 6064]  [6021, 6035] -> 2.1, 17.5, 15.6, 18.8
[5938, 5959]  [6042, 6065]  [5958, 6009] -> 3.4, 19.1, 17.8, 19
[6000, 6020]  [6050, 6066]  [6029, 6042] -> 0.4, 17.9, 18.1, 19.3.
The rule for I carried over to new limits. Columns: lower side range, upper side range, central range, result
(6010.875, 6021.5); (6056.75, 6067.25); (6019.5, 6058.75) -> 0.8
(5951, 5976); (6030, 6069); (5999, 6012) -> 0.3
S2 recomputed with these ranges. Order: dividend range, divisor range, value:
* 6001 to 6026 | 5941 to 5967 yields 0.91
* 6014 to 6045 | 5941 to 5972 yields 0.91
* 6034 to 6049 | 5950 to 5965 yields 0.96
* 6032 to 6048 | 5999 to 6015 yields 1.04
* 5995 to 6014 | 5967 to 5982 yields 1.05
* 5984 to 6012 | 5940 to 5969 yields 0.94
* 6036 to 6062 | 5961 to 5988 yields 1.09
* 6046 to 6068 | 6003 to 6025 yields 1.07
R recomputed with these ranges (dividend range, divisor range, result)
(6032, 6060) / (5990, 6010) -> 1.06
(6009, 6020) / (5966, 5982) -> 1.04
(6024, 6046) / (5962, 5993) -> 1.03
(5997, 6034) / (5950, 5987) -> 0.95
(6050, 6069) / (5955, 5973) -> 1.08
